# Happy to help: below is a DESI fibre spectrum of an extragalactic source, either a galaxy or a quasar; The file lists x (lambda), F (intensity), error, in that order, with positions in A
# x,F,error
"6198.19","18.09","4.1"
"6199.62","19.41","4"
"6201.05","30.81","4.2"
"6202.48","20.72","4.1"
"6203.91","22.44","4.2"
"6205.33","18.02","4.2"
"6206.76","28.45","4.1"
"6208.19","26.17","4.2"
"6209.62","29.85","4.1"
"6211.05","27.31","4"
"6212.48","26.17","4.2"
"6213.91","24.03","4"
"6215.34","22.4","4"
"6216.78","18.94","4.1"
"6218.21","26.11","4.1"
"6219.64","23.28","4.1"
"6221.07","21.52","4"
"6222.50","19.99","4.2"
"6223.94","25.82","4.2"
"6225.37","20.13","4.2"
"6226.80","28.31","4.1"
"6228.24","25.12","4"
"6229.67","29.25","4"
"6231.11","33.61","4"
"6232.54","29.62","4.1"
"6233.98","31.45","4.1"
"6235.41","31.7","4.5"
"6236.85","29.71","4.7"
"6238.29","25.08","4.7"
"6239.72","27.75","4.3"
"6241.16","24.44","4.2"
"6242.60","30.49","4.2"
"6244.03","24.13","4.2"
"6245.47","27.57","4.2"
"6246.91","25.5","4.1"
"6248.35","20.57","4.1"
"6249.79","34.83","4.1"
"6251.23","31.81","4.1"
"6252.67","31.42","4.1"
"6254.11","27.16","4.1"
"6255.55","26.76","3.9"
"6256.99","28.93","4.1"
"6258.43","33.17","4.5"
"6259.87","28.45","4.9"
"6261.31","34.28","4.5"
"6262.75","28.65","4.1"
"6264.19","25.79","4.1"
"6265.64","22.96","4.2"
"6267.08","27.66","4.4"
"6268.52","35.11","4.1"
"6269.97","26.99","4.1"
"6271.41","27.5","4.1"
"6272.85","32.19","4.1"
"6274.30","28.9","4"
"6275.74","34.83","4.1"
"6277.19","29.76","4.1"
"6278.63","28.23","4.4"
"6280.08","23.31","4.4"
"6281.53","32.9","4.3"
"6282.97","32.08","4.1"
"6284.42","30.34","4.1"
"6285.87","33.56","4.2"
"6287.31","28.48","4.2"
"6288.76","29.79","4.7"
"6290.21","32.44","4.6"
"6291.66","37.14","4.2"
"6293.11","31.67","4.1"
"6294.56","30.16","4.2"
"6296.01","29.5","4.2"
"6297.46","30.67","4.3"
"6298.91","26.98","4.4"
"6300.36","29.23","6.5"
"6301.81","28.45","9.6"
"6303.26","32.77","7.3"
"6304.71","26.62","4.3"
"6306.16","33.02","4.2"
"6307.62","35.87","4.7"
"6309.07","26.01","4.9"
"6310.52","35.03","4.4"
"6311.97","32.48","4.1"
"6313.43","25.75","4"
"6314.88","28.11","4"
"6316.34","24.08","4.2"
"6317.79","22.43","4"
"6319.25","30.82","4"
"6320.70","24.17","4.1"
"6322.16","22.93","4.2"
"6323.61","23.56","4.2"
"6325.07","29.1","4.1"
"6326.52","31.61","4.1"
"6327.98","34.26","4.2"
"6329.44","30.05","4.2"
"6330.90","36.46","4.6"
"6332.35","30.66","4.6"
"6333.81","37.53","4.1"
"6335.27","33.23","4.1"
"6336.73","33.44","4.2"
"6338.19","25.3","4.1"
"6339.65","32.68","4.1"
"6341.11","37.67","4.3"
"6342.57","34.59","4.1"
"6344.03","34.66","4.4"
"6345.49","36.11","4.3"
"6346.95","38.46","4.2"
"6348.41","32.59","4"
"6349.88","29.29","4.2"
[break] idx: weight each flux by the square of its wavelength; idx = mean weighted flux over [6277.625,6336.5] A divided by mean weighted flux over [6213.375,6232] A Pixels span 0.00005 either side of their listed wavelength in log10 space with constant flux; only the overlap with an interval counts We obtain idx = 1.26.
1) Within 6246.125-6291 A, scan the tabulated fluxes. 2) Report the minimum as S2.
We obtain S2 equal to 20.57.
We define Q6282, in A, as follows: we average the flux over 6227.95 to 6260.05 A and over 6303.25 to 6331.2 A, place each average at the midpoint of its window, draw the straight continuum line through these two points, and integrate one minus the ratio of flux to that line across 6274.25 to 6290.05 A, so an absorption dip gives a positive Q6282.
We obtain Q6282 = -0.8 A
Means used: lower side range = 28.7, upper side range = 29.1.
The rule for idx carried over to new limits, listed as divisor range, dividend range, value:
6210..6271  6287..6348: 1.16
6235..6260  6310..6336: 1.07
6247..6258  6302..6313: 1.11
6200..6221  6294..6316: 1.26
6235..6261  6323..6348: 1.19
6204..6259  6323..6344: 1.25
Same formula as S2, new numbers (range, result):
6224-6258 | 20.13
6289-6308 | 26.62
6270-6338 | 22.43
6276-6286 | 23.31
